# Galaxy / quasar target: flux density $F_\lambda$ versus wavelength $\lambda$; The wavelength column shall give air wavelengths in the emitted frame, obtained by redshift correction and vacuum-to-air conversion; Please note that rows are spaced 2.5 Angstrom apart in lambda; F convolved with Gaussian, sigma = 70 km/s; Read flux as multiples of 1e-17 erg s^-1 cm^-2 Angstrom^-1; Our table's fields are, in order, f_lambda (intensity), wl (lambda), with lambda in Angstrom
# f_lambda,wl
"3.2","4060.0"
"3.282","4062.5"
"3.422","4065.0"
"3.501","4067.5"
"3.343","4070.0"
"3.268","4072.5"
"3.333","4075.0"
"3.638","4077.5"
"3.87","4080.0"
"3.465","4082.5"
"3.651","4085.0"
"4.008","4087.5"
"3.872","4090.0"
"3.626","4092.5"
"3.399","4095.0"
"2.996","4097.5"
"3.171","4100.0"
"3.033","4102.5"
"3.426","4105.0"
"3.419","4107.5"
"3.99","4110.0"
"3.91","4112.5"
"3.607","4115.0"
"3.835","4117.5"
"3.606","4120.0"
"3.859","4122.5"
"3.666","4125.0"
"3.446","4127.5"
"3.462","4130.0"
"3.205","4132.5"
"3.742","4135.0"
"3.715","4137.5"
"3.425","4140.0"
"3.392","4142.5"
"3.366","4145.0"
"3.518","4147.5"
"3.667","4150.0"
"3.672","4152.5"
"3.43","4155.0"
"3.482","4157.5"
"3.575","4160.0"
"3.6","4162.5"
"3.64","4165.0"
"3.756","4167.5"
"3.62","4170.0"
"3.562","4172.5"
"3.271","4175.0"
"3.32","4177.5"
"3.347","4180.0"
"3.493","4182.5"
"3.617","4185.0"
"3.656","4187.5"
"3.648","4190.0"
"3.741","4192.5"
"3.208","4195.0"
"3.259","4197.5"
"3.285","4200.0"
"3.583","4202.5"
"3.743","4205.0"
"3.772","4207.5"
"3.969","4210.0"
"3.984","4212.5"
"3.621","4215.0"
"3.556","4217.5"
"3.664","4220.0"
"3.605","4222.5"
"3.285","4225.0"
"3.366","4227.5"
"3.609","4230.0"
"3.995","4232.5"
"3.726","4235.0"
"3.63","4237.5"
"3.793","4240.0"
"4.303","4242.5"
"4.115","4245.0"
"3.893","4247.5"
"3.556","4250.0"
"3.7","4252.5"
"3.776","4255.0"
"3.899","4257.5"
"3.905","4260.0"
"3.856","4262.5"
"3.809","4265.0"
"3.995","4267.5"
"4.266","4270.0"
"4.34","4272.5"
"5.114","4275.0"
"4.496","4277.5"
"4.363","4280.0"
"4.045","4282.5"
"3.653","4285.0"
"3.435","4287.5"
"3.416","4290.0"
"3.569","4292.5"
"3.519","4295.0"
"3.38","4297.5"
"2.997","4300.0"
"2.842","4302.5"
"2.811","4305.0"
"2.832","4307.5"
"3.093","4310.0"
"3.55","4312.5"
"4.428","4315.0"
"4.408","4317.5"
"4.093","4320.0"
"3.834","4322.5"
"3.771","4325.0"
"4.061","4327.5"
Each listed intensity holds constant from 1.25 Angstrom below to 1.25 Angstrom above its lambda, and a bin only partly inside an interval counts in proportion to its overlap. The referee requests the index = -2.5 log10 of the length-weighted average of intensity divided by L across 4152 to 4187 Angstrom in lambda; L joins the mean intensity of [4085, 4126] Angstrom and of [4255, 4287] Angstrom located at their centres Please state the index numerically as 0.08 mag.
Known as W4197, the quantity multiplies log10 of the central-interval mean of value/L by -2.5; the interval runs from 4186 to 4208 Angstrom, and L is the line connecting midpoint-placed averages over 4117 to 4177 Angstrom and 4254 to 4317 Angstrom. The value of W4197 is 0.03 mag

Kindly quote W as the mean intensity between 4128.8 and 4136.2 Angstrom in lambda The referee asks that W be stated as 3.47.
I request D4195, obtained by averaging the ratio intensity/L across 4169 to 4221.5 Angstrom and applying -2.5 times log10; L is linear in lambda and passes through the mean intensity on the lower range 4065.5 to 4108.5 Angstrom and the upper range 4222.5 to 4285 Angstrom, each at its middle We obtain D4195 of 0.06 mag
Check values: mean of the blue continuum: 3.47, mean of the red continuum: 3.94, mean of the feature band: 3.57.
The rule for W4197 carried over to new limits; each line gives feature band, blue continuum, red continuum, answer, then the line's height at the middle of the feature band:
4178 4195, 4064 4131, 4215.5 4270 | 0.04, 3.69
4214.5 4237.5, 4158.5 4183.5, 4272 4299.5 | 0.03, 3.7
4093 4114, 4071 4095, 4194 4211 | 0.06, 3.61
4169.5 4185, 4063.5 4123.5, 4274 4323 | 0.05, 3.6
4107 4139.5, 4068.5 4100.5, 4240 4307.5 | -0.02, 3.57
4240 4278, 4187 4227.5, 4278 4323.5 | -0.13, 3.59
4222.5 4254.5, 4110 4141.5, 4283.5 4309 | -0.11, 3.38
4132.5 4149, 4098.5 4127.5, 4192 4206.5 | 0.01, 3.54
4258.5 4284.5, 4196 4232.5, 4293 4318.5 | -0.21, 3.46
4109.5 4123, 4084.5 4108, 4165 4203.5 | -0.10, 3.46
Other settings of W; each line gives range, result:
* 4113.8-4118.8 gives 3.72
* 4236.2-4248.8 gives 3.94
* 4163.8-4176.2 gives 3.57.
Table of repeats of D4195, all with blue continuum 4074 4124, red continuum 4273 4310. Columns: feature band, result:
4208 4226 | -0.024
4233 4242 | -0.056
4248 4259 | -0.044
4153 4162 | 0.022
